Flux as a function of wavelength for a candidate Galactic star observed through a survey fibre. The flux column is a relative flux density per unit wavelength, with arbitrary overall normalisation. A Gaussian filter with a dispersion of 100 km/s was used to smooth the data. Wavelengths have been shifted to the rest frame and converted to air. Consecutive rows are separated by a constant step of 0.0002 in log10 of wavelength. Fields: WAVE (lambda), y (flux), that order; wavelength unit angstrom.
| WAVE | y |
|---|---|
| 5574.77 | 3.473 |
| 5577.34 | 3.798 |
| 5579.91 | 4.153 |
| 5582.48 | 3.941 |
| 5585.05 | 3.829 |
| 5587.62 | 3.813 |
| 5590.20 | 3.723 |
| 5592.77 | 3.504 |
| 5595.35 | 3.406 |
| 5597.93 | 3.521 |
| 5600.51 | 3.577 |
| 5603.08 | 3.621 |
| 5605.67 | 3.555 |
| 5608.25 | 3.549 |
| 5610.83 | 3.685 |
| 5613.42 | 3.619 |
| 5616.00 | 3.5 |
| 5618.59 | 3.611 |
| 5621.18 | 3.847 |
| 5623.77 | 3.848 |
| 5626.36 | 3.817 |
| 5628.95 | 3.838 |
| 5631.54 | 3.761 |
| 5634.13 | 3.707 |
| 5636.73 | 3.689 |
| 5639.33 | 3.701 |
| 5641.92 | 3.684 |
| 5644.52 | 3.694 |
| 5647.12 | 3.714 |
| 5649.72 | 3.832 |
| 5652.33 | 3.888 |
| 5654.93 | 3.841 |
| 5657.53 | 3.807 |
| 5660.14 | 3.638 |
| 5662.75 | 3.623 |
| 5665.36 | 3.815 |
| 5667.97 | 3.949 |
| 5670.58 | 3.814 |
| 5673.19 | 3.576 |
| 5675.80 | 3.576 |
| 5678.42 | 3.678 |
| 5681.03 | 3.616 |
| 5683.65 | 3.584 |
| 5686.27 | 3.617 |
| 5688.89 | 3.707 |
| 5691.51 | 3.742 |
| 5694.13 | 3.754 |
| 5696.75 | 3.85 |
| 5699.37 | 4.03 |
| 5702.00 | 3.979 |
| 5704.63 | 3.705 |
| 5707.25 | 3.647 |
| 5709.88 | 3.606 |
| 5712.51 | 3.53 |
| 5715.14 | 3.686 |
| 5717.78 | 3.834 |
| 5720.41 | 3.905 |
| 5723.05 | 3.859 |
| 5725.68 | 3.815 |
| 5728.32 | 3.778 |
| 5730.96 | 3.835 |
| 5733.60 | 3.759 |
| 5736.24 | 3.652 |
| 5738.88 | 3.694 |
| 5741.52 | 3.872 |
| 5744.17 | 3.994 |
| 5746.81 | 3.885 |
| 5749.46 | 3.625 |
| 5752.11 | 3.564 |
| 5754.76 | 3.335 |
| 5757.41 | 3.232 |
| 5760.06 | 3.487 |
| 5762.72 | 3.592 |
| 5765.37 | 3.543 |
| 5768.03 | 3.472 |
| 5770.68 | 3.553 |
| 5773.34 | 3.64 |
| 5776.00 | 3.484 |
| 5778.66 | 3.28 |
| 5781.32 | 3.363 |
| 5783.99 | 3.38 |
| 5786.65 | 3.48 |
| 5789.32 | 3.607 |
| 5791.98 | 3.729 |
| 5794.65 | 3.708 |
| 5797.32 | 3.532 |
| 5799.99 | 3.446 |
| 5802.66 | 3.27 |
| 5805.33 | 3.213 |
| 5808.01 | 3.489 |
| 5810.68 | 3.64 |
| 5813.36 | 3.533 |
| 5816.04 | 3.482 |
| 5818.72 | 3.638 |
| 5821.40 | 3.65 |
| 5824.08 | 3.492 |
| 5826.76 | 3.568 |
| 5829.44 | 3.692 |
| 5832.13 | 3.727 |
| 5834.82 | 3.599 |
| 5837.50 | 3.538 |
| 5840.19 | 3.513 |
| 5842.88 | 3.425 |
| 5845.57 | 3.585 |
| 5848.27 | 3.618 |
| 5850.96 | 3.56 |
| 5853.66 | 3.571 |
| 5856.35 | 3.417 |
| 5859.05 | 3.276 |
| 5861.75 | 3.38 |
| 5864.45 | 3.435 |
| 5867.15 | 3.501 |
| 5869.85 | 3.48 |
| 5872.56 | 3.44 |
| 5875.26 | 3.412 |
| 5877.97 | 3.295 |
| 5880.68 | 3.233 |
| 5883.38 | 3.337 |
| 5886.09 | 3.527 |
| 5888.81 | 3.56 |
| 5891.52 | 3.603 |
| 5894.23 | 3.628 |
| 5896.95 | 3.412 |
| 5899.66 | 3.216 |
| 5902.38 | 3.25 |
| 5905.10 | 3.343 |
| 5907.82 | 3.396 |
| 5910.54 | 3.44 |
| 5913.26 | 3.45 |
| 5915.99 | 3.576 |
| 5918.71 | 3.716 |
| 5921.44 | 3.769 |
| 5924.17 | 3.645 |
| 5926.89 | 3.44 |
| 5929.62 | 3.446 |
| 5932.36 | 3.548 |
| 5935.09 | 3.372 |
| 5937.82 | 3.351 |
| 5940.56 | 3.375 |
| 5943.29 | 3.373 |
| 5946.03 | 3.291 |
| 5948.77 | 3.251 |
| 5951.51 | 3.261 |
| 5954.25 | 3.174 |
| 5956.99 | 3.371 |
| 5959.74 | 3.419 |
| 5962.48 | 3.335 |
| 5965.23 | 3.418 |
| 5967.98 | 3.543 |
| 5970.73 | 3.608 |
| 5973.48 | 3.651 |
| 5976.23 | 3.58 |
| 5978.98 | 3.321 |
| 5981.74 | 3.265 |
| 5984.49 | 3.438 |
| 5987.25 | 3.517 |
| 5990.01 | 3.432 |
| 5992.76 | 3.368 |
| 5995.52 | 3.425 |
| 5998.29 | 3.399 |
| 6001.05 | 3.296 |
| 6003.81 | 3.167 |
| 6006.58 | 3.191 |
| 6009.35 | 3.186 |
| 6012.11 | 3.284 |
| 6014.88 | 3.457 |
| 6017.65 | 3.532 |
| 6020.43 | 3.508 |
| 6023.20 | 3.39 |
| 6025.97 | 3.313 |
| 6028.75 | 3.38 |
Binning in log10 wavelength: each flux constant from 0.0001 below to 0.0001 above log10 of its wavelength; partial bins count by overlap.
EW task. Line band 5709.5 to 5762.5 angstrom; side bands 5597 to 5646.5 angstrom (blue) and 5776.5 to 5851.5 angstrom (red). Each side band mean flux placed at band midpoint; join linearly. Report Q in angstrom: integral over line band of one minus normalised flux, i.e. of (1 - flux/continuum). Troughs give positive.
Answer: -1.6 angstrom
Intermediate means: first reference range 3.68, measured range 3.7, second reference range 3.53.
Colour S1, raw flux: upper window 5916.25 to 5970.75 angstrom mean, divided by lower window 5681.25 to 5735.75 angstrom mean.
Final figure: 0.91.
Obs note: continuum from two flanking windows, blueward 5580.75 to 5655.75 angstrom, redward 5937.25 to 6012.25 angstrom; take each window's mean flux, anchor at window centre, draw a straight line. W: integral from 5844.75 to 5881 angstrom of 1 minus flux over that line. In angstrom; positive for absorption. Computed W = 0.28 angstrom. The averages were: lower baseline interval 3.7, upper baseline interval 3.37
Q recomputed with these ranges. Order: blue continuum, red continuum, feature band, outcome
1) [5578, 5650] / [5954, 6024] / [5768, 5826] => 0.8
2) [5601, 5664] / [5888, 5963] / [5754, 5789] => 1.2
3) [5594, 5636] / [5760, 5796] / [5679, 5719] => -1.5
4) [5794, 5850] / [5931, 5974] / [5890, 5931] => -0.6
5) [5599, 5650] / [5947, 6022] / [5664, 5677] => -0.3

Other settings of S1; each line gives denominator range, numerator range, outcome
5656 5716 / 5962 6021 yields 0.92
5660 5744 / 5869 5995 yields 0.92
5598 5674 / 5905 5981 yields 0.93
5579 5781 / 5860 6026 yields 0.92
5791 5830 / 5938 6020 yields 0.96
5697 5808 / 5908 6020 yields 0.94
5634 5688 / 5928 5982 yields 0.92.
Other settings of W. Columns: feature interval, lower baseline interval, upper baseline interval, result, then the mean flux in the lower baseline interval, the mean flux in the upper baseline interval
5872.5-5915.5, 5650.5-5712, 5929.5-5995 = 0.9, 3.74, 3.4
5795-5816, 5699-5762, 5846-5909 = 0.6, 3.71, 3.43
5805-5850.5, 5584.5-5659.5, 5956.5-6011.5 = -0.5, 3.69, 3.4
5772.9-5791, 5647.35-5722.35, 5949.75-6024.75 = 0.9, 3.74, 3.39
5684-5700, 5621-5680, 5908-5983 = -0.2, 3.75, 3.44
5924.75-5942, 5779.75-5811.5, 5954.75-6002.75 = 0.1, 3.48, 3.43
